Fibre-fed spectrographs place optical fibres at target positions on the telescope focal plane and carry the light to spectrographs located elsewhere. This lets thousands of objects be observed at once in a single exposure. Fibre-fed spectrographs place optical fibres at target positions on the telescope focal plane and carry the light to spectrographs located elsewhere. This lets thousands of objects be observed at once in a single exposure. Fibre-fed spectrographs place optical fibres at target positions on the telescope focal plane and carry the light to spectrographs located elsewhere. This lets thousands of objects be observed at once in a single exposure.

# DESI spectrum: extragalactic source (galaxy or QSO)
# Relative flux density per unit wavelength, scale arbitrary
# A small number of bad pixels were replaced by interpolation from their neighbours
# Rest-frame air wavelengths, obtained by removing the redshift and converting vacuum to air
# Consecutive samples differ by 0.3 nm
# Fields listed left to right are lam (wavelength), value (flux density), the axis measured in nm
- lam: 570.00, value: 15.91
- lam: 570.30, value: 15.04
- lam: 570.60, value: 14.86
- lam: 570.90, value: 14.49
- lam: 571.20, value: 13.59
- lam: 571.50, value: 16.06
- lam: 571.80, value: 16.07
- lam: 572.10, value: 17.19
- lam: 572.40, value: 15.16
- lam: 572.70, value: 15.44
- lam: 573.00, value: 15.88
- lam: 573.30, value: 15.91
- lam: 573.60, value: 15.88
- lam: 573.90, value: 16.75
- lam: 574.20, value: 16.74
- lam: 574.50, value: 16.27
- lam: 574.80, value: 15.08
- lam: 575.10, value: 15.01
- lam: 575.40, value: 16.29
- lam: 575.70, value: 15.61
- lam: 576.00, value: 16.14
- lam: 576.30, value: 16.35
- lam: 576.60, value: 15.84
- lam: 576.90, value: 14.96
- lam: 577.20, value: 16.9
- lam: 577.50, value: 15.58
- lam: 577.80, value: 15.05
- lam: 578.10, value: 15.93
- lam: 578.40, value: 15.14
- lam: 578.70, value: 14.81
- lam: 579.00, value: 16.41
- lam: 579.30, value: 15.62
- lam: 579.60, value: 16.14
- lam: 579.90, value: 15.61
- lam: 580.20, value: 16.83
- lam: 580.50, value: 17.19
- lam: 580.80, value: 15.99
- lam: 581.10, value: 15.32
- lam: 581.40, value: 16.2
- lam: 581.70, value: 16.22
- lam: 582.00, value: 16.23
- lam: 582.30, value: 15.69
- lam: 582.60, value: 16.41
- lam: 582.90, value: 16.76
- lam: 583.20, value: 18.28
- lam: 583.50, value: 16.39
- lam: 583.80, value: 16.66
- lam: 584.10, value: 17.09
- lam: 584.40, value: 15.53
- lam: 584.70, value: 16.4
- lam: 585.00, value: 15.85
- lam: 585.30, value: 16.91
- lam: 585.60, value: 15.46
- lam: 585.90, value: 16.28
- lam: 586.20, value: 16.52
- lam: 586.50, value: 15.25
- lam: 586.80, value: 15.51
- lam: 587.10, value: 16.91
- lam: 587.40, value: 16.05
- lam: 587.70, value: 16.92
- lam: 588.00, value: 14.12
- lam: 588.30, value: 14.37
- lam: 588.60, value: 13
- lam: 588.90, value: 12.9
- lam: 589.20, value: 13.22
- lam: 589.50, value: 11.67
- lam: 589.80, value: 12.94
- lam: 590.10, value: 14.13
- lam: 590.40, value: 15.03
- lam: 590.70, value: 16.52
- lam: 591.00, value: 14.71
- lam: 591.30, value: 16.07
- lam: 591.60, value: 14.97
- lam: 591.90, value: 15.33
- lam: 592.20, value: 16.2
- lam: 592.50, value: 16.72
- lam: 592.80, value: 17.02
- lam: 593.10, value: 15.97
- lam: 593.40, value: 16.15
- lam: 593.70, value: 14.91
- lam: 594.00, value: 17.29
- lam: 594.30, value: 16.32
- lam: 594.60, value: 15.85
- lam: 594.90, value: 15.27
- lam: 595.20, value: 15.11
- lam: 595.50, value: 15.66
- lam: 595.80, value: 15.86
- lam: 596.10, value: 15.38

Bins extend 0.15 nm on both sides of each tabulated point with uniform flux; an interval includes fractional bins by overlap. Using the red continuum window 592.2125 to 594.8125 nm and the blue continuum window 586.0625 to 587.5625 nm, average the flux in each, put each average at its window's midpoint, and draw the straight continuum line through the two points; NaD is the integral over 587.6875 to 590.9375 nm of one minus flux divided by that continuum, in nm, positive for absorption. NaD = 0.43 nm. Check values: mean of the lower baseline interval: 16.1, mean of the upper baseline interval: 16.3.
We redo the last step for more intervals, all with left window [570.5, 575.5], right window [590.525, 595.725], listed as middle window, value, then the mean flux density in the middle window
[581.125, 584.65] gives -0.15 nm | 16.5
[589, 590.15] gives 0.21 nm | 12.9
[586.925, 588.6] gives 0.04 nm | 15.4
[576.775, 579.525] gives 0.02 nm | 15.6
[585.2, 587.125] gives -0.03 nm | 16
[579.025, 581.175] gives -0.05 nm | 16.1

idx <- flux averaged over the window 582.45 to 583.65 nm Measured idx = 17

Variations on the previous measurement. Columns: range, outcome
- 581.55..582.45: 16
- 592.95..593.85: 15.7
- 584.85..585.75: 16.1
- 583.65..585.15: 16.3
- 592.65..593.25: 16.5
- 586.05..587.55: 16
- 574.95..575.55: 15.7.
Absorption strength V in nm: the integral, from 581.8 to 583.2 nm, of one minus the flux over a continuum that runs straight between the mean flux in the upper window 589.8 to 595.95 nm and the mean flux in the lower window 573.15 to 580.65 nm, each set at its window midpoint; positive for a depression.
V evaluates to -0.06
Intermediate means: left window 15.9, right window 15.7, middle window 16.5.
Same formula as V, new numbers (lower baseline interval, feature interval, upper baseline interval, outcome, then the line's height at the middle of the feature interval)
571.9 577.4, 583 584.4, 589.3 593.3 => -0.13 nm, 15.5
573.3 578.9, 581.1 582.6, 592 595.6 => -0.02 nm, 15.9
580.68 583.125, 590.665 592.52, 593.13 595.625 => 0.03 nm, 15.9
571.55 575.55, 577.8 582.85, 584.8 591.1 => -0.15 nm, 15.5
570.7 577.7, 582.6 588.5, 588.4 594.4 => -0.33 nm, 15.3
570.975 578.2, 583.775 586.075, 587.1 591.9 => -0.20 nm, 14.9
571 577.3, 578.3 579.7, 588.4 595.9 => 0.00 nm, 15.7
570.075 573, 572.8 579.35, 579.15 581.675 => -0.03 nm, 15.8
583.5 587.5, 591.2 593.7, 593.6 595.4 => -0.01 nm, 15.9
